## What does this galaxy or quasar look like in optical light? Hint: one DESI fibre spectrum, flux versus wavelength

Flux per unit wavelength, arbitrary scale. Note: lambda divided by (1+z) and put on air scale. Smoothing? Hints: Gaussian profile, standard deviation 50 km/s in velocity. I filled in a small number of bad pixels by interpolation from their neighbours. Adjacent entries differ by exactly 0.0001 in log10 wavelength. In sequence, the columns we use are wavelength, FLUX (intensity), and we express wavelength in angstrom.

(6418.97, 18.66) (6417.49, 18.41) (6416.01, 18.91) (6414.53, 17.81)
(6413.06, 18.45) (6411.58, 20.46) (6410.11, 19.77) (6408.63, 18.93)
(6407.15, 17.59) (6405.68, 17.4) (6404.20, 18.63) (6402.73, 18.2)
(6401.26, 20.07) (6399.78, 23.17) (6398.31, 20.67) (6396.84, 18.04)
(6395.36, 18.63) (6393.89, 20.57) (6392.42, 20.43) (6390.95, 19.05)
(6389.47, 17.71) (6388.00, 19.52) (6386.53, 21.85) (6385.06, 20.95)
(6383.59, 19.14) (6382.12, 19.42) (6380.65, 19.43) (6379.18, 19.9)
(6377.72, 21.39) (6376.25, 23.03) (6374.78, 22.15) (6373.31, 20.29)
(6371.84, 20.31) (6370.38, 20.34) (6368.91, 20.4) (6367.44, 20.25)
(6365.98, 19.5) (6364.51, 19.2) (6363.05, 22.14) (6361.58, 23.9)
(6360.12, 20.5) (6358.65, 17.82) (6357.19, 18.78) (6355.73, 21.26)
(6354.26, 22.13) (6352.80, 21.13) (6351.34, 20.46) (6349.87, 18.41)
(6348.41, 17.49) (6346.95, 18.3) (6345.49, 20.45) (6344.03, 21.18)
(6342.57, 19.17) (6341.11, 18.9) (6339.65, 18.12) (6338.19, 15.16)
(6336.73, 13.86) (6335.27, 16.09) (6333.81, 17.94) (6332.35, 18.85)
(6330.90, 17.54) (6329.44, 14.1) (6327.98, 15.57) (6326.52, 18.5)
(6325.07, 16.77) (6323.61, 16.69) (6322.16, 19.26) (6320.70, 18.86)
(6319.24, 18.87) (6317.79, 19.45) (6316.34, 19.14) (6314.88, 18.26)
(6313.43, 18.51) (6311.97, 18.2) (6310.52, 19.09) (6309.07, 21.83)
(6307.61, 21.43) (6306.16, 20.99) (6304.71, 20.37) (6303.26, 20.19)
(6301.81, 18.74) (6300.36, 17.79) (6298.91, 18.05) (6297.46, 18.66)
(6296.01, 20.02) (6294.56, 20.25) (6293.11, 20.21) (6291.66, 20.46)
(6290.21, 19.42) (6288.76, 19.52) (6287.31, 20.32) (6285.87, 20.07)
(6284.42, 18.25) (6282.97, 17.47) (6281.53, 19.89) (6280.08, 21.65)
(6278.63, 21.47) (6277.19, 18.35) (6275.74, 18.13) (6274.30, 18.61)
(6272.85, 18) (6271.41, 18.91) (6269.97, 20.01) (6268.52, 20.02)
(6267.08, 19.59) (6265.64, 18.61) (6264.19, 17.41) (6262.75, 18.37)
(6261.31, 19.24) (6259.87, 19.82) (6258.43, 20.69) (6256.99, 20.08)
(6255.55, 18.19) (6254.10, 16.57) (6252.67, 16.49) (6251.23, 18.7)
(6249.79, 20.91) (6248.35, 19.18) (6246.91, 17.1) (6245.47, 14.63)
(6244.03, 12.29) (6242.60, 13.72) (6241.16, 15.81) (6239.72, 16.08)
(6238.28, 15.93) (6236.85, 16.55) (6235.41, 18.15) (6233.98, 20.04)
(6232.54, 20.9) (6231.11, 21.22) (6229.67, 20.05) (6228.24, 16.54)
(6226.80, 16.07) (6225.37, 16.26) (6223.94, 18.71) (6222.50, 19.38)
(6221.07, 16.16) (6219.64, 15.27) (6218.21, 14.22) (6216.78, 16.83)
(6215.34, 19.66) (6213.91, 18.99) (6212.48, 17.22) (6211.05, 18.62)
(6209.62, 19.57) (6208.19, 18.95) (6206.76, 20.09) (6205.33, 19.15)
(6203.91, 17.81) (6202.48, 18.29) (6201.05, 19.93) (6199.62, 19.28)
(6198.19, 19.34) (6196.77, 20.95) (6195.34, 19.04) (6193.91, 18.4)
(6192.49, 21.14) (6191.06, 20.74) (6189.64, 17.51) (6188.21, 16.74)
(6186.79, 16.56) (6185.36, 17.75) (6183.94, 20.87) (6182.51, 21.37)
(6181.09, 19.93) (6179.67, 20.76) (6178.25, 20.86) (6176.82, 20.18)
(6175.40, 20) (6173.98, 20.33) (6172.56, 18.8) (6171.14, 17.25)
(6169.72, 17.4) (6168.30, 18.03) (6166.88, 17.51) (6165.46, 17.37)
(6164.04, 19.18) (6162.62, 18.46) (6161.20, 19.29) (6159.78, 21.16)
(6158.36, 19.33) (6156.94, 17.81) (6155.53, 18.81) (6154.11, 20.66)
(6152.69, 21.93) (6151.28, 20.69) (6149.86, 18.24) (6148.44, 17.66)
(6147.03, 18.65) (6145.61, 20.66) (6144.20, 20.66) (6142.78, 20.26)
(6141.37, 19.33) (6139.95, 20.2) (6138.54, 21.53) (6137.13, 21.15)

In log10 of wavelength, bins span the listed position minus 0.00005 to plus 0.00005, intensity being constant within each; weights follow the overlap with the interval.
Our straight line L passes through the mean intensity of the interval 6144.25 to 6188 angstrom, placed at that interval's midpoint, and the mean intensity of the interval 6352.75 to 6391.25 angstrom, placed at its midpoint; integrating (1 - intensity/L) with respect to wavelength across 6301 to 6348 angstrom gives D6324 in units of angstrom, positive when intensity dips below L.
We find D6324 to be 3.99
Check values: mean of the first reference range 19.2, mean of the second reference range 20.4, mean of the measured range 18.4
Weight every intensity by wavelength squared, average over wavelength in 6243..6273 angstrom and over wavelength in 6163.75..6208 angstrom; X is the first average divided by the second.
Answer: 0.98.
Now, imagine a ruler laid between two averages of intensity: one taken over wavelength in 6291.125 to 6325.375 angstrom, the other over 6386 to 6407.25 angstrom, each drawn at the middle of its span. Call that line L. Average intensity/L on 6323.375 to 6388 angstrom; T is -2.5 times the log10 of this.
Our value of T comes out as 0.00 mag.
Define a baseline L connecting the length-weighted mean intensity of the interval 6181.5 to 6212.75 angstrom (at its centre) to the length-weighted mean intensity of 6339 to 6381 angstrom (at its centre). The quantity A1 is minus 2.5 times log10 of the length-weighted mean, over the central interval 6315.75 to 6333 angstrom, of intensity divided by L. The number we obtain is 0.13 mag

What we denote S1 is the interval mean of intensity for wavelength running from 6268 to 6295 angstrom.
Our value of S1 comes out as 19.5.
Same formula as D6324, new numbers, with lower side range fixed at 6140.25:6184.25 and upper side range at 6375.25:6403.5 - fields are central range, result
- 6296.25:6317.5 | 0.5 angstrom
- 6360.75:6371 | -0.4 angstrom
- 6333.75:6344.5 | 1.3 angstrom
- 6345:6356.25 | 0.0 angstrom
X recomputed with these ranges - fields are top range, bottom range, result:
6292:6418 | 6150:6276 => 1.09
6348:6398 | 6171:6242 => 1.14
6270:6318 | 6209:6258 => 1.13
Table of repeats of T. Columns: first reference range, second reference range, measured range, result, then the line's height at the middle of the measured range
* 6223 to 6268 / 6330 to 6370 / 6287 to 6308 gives -0.07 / 18.5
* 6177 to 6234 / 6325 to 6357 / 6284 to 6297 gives -0.08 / 18.5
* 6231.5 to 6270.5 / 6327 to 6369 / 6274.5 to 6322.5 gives -0.06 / 18.4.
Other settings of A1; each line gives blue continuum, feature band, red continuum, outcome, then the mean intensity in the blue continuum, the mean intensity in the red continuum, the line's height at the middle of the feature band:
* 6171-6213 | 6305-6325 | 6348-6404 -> 0.04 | 19.3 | 20.2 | 19.9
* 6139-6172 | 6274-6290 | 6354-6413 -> 0.01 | 19.2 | 20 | 19.6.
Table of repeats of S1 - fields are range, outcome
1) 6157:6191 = 19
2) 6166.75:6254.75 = 18.3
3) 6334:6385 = 19.7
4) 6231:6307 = 18.7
